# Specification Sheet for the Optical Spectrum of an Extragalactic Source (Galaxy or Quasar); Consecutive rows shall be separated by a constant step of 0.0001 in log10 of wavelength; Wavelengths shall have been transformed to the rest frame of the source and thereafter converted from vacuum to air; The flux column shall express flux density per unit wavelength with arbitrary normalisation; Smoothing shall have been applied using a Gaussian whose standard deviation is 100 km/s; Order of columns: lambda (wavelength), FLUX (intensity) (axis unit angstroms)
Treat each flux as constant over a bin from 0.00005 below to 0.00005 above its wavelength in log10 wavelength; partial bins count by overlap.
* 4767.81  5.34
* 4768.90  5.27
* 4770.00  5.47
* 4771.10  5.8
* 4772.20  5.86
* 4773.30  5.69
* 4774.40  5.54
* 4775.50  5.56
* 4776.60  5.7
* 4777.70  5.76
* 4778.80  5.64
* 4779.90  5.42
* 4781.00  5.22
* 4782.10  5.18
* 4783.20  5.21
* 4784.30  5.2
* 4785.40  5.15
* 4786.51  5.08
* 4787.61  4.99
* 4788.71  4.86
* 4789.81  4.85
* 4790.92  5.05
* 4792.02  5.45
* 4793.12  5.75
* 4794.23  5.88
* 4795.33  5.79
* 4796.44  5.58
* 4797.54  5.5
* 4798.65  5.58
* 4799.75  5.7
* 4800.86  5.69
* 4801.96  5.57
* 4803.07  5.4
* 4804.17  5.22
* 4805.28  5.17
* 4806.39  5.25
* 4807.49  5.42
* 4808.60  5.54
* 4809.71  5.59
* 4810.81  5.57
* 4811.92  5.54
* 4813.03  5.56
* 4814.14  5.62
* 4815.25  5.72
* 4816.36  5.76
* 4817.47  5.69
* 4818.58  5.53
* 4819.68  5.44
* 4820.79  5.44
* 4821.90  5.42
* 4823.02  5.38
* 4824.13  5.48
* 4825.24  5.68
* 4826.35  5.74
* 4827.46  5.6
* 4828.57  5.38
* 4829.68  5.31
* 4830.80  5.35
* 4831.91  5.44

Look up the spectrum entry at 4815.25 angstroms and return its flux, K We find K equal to 5.72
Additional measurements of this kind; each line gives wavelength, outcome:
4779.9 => 5.42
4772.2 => 5.86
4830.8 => 5.35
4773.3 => 5.69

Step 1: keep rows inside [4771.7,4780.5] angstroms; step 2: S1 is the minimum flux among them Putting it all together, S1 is 5.42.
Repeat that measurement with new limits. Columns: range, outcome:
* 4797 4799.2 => 5.5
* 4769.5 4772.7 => 5.47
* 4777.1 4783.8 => 5.18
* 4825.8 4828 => 5.6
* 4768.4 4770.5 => 5.27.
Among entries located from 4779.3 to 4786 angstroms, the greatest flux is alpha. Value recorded 5.42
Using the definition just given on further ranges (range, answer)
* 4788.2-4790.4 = 4.86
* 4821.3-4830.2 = 5.74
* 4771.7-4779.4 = 5.86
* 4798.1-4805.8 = 5.7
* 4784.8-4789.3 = 5.15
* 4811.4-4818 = 5.76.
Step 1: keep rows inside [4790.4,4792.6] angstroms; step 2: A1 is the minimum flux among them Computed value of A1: 5.05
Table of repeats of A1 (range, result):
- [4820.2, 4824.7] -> 5.38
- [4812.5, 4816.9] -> 5.56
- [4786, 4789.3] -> 4.86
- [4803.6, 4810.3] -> 5.17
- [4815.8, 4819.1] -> 5.53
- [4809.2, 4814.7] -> 5.54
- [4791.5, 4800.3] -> 5.45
